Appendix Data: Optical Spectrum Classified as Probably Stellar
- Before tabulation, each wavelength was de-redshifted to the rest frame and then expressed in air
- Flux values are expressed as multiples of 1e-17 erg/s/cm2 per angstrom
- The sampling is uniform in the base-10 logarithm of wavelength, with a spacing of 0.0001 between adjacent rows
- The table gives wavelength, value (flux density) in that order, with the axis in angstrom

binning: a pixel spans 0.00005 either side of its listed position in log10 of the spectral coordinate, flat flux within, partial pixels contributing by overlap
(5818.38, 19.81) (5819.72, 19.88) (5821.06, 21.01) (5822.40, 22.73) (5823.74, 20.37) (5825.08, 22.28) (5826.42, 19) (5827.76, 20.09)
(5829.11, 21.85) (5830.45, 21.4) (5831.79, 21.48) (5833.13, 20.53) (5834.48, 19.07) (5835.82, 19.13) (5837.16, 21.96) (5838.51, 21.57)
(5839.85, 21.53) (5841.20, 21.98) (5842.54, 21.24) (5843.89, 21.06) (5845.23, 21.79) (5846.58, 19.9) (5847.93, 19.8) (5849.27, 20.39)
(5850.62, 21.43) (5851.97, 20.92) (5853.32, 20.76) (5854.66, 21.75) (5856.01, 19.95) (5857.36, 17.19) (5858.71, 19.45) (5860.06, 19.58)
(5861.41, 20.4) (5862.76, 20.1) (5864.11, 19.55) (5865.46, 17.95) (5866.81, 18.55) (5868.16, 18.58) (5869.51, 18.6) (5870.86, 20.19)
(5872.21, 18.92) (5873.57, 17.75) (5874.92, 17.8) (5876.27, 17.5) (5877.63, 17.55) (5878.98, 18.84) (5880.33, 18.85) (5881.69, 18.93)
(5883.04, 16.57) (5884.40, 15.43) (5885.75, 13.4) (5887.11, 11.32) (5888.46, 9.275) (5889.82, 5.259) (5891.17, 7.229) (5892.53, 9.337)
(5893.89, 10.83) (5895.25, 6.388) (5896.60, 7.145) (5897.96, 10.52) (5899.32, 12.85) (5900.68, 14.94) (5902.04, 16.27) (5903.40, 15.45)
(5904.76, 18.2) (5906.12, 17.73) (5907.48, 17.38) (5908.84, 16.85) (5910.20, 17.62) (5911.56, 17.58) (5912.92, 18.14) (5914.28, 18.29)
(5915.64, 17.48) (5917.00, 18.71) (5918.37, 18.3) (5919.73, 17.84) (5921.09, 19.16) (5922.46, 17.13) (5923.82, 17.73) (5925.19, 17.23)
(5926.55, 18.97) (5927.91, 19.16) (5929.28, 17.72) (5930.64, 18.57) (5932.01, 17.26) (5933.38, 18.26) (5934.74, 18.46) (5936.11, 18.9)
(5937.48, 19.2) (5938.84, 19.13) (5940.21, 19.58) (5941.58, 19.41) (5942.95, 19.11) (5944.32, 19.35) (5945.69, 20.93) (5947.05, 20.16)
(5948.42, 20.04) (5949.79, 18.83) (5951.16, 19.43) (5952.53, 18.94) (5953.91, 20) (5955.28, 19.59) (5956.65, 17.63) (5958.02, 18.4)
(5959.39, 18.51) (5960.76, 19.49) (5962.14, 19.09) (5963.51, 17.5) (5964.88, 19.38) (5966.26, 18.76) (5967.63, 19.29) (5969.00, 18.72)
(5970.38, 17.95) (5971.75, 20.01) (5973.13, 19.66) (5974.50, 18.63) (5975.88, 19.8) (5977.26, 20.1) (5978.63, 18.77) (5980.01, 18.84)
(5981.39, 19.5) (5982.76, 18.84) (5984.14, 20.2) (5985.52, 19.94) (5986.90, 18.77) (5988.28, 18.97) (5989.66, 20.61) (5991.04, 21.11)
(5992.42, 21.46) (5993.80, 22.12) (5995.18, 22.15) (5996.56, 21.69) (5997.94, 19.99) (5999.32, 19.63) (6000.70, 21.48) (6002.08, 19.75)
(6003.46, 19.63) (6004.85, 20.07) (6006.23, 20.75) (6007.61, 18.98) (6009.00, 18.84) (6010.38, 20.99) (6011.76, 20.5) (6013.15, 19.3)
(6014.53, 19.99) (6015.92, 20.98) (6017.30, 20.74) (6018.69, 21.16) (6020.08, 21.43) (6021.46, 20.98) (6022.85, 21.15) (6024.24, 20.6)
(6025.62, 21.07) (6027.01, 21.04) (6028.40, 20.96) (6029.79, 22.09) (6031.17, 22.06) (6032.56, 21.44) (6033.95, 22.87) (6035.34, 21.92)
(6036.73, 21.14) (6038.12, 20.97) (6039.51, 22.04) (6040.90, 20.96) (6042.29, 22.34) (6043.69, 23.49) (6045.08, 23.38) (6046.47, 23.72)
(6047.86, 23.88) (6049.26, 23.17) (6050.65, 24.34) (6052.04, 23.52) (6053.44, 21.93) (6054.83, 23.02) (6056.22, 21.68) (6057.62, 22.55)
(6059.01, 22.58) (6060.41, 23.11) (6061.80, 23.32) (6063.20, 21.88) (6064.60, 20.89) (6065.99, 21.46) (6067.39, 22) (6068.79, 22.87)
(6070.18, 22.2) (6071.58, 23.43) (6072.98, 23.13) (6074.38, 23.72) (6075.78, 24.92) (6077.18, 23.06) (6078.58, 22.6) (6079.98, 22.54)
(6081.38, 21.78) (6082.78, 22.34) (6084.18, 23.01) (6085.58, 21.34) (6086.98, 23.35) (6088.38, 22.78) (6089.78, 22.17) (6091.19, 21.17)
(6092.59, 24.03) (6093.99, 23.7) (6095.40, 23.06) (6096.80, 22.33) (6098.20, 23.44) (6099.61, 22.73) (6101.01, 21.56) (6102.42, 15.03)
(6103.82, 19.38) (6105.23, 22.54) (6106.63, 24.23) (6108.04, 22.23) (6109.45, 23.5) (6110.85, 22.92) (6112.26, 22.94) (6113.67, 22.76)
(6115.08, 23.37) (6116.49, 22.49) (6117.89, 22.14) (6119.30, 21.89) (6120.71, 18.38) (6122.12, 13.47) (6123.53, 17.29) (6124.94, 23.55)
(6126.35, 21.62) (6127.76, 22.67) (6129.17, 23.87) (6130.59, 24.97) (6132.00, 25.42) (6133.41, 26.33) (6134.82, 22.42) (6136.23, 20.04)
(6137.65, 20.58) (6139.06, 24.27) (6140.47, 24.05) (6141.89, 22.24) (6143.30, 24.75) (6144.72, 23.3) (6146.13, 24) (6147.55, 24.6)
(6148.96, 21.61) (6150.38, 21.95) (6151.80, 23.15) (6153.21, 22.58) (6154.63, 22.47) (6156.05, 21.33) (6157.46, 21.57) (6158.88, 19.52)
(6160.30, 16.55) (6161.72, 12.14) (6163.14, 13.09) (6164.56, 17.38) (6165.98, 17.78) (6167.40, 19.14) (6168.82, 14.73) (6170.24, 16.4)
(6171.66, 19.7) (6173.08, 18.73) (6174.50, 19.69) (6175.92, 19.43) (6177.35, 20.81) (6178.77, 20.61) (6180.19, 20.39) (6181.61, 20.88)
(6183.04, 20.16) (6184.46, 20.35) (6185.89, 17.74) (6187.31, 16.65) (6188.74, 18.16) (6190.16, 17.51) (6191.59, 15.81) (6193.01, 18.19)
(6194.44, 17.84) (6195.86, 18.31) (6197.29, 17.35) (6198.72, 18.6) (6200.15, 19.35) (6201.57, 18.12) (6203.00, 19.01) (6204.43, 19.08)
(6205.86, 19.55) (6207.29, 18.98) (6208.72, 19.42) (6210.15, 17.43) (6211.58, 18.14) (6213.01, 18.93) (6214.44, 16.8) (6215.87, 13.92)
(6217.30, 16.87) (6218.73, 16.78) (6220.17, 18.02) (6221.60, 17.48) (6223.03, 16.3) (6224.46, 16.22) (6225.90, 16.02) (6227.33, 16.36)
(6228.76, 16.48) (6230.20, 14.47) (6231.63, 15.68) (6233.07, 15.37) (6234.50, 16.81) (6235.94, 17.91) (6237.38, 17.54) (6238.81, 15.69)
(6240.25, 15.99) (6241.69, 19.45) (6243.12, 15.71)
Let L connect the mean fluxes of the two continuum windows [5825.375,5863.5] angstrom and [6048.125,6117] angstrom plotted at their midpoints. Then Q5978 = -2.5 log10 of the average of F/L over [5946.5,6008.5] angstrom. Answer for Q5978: 0.11 mag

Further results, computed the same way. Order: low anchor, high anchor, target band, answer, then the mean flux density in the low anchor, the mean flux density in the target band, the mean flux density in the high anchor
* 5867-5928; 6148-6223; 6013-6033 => -0.233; 15.8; 21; 18.6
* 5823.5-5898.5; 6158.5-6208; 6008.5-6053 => -0.199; 17.8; 21.7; 18.2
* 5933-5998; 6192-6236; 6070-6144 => -0.219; 19.5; 22.4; 17.4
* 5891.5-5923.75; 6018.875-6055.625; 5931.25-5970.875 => -0.084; 15.4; 19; 22.1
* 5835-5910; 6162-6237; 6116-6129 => -0.166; 17.2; 20.5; 17.8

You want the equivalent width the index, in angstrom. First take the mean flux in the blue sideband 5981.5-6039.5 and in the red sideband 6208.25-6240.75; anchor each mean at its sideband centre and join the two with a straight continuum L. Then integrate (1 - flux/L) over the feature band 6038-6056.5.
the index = -2.6 angstrom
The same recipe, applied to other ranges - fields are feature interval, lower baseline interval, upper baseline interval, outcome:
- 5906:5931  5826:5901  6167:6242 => -0.5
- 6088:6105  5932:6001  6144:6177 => -1.9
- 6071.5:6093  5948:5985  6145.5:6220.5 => -4.4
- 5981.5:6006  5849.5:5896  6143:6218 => -3.9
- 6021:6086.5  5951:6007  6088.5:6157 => -4.2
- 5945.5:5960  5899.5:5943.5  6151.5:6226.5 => -1.0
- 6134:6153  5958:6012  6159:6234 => -4.9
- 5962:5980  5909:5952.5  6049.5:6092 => 0.7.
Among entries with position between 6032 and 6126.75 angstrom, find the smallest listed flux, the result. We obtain 13.47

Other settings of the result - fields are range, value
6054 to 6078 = 20.89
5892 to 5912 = 6.388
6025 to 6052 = 20.96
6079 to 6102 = 21.17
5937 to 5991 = 17.5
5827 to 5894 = 5.259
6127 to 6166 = 12.14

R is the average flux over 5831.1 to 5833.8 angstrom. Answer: 21.1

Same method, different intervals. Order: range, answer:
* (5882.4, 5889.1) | 13.2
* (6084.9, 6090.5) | 22.4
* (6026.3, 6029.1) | 21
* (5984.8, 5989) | 19.2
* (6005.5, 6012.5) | 20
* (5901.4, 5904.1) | 15.9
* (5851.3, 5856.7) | 20.8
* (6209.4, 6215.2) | 17.8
